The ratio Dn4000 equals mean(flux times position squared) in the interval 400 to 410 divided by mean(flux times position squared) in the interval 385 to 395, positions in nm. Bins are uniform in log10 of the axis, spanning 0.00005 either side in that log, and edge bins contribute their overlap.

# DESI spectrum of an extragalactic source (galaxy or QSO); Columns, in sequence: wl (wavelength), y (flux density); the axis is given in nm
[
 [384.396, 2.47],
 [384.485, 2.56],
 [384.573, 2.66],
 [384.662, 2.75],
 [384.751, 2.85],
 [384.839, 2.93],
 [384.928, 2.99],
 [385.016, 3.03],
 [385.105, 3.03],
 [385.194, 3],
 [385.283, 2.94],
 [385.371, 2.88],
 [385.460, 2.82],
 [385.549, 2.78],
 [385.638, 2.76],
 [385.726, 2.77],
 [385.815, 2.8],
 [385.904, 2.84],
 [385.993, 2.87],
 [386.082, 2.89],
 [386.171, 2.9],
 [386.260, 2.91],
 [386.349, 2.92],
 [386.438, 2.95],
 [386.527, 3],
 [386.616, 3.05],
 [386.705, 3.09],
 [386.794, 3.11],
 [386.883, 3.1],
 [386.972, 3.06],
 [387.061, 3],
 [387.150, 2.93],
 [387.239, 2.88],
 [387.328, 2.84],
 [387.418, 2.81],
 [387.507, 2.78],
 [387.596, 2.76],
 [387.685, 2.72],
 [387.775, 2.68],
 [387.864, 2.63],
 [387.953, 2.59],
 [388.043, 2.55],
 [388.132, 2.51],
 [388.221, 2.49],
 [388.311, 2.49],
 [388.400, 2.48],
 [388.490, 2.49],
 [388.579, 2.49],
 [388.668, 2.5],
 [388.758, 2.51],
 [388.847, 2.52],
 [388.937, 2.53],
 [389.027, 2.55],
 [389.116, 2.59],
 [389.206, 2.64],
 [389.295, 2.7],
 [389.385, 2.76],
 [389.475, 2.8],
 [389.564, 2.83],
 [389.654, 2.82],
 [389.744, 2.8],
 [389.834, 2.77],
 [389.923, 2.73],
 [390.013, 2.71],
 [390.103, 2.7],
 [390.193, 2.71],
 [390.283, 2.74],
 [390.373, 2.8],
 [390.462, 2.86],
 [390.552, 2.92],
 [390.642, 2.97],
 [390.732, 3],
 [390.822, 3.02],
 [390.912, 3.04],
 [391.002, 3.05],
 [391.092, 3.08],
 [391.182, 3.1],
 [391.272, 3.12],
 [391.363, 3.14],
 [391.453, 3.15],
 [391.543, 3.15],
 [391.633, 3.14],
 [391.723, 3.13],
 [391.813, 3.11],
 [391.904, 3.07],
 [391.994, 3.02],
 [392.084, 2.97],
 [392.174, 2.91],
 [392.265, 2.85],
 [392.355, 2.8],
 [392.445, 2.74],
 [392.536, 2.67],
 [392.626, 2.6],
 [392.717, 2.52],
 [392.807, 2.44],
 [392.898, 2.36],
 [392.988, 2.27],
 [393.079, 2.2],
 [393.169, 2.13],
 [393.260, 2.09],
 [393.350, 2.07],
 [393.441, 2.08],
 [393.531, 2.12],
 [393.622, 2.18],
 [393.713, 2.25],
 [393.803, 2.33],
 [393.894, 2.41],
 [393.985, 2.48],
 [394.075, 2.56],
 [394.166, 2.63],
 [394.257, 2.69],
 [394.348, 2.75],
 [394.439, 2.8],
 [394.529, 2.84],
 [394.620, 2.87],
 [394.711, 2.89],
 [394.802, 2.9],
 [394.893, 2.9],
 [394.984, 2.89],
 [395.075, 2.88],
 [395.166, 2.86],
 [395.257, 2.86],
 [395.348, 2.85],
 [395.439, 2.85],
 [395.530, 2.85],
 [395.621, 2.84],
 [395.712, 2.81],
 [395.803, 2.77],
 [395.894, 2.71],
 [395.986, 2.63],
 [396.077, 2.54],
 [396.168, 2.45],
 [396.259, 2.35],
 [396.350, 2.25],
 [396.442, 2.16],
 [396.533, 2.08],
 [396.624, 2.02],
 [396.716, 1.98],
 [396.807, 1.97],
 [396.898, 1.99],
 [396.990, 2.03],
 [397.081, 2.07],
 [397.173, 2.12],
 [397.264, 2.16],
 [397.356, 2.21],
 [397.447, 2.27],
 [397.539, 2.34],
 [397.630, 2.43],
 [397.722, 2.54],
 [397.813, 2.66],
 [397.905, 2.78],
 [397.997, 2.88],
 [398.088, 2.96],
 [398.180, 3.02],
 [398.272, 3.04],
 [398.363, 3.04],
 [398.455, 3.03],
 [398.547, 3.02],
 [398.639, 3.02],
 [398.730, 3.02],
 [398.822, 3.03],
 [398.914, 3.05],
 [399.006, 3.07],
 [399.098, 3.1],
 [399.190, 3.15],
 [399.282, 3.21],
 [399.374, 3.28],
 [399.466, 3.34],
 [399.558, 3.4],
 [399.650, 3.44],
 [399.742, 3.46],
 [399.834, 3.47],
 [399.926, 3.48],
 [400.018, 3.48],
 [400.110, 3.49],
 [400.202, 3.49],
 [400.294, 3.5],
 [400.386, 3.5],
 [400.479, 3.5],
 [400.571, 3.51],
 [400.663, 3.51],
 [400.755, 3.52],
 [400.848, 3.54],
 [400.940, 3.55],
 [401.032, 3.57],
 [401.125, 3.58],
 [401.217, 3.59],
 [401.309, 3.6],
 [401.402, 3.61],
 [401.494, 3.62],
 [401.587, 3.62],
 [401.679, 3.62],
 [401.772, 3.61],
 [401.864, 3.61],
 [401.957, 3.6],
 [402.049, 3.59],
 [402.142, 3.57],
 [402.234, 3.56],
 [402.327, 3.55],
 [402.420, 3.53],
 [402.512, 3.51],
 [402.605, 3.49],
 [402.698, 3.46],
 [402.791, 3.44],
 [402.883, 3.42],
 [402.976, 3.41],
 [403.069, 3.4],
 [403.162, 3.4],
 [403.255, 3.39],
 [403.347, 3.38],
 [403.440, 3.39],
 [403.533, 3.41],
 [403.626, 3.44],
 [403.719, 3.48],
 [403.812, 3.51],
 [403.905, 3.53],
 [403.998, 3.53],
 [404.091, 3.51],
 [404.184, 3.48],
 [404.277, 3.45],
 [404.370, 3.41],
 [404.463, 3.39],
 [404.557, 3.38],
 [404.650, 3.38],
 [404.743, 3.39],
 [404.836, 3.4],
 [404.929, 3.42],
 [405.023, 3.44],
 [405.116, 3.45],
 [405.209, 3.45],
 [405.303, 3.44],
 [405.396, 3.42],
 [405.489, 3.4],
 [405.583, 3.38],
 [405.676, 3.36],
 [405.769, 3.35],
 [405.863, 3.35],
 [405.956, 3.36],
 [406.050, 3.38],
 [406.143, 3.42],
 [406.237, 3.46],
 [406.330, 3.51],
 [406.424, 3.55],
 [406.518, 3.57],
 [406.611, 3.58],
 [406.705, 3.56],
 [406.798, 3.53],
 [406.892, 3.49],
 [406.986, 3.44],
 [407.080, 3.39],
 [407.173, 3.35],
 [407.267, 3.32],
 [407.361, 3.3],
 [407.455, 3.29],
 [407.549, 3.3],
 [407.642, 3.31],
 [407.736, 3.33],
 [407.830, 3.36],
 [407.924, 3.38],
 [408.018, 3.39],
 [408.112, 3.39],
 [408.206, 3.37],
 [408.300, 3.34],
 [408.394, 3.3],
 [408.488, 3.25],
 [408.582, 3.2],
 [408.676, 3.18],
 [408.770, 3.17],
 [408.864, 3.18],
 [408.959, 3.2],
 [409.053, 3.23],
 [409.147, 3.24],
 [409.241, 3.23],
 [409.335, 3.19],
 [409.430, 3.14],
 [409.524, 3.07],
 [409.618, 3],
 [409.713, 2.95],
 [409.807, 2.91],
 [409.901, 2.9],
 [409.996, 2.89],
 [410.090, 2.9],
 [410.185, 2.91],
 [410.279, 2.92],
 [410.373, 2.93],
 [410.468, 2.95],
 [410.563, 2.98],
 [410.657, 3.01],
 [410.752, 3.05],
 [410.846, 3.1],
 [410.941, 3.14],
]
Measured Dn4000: 1.33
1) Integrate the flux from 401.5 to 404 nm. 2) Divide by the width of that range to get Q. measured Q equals 3.5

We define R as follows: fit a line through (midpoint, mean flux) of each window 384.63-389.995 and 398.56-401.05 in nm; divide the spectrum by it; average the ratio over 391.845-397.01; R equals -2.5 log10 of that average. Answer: 0.21 mag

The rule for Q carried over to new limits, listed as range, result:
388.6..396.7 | 2.69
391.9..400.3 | 2.71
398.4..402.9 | 3.43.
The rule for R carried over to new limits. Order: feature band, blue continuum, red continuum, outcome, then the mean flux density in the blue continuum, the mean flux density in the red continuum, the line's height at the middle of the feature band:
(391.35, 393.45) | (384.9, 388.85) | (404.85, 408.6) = 0.105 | 2.81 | 3.4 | 2.97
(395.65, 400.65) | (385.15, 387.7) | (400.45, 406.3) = 0.171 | 2.9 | 3.48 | 3.3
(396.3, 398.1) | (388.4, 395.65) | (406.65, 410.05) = 0.257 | 2.72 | 3.25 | 2.89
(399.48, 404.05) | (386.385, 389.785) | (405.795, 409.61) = -0.115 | 2.74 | 3.34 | 3.16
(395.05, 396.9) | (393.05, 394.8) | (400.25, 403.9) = 0.080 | 2.46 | 3.52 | 2.72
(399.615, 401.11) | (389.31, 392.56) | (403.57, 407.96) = -0.085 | 2.92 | 3.42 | 3.24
